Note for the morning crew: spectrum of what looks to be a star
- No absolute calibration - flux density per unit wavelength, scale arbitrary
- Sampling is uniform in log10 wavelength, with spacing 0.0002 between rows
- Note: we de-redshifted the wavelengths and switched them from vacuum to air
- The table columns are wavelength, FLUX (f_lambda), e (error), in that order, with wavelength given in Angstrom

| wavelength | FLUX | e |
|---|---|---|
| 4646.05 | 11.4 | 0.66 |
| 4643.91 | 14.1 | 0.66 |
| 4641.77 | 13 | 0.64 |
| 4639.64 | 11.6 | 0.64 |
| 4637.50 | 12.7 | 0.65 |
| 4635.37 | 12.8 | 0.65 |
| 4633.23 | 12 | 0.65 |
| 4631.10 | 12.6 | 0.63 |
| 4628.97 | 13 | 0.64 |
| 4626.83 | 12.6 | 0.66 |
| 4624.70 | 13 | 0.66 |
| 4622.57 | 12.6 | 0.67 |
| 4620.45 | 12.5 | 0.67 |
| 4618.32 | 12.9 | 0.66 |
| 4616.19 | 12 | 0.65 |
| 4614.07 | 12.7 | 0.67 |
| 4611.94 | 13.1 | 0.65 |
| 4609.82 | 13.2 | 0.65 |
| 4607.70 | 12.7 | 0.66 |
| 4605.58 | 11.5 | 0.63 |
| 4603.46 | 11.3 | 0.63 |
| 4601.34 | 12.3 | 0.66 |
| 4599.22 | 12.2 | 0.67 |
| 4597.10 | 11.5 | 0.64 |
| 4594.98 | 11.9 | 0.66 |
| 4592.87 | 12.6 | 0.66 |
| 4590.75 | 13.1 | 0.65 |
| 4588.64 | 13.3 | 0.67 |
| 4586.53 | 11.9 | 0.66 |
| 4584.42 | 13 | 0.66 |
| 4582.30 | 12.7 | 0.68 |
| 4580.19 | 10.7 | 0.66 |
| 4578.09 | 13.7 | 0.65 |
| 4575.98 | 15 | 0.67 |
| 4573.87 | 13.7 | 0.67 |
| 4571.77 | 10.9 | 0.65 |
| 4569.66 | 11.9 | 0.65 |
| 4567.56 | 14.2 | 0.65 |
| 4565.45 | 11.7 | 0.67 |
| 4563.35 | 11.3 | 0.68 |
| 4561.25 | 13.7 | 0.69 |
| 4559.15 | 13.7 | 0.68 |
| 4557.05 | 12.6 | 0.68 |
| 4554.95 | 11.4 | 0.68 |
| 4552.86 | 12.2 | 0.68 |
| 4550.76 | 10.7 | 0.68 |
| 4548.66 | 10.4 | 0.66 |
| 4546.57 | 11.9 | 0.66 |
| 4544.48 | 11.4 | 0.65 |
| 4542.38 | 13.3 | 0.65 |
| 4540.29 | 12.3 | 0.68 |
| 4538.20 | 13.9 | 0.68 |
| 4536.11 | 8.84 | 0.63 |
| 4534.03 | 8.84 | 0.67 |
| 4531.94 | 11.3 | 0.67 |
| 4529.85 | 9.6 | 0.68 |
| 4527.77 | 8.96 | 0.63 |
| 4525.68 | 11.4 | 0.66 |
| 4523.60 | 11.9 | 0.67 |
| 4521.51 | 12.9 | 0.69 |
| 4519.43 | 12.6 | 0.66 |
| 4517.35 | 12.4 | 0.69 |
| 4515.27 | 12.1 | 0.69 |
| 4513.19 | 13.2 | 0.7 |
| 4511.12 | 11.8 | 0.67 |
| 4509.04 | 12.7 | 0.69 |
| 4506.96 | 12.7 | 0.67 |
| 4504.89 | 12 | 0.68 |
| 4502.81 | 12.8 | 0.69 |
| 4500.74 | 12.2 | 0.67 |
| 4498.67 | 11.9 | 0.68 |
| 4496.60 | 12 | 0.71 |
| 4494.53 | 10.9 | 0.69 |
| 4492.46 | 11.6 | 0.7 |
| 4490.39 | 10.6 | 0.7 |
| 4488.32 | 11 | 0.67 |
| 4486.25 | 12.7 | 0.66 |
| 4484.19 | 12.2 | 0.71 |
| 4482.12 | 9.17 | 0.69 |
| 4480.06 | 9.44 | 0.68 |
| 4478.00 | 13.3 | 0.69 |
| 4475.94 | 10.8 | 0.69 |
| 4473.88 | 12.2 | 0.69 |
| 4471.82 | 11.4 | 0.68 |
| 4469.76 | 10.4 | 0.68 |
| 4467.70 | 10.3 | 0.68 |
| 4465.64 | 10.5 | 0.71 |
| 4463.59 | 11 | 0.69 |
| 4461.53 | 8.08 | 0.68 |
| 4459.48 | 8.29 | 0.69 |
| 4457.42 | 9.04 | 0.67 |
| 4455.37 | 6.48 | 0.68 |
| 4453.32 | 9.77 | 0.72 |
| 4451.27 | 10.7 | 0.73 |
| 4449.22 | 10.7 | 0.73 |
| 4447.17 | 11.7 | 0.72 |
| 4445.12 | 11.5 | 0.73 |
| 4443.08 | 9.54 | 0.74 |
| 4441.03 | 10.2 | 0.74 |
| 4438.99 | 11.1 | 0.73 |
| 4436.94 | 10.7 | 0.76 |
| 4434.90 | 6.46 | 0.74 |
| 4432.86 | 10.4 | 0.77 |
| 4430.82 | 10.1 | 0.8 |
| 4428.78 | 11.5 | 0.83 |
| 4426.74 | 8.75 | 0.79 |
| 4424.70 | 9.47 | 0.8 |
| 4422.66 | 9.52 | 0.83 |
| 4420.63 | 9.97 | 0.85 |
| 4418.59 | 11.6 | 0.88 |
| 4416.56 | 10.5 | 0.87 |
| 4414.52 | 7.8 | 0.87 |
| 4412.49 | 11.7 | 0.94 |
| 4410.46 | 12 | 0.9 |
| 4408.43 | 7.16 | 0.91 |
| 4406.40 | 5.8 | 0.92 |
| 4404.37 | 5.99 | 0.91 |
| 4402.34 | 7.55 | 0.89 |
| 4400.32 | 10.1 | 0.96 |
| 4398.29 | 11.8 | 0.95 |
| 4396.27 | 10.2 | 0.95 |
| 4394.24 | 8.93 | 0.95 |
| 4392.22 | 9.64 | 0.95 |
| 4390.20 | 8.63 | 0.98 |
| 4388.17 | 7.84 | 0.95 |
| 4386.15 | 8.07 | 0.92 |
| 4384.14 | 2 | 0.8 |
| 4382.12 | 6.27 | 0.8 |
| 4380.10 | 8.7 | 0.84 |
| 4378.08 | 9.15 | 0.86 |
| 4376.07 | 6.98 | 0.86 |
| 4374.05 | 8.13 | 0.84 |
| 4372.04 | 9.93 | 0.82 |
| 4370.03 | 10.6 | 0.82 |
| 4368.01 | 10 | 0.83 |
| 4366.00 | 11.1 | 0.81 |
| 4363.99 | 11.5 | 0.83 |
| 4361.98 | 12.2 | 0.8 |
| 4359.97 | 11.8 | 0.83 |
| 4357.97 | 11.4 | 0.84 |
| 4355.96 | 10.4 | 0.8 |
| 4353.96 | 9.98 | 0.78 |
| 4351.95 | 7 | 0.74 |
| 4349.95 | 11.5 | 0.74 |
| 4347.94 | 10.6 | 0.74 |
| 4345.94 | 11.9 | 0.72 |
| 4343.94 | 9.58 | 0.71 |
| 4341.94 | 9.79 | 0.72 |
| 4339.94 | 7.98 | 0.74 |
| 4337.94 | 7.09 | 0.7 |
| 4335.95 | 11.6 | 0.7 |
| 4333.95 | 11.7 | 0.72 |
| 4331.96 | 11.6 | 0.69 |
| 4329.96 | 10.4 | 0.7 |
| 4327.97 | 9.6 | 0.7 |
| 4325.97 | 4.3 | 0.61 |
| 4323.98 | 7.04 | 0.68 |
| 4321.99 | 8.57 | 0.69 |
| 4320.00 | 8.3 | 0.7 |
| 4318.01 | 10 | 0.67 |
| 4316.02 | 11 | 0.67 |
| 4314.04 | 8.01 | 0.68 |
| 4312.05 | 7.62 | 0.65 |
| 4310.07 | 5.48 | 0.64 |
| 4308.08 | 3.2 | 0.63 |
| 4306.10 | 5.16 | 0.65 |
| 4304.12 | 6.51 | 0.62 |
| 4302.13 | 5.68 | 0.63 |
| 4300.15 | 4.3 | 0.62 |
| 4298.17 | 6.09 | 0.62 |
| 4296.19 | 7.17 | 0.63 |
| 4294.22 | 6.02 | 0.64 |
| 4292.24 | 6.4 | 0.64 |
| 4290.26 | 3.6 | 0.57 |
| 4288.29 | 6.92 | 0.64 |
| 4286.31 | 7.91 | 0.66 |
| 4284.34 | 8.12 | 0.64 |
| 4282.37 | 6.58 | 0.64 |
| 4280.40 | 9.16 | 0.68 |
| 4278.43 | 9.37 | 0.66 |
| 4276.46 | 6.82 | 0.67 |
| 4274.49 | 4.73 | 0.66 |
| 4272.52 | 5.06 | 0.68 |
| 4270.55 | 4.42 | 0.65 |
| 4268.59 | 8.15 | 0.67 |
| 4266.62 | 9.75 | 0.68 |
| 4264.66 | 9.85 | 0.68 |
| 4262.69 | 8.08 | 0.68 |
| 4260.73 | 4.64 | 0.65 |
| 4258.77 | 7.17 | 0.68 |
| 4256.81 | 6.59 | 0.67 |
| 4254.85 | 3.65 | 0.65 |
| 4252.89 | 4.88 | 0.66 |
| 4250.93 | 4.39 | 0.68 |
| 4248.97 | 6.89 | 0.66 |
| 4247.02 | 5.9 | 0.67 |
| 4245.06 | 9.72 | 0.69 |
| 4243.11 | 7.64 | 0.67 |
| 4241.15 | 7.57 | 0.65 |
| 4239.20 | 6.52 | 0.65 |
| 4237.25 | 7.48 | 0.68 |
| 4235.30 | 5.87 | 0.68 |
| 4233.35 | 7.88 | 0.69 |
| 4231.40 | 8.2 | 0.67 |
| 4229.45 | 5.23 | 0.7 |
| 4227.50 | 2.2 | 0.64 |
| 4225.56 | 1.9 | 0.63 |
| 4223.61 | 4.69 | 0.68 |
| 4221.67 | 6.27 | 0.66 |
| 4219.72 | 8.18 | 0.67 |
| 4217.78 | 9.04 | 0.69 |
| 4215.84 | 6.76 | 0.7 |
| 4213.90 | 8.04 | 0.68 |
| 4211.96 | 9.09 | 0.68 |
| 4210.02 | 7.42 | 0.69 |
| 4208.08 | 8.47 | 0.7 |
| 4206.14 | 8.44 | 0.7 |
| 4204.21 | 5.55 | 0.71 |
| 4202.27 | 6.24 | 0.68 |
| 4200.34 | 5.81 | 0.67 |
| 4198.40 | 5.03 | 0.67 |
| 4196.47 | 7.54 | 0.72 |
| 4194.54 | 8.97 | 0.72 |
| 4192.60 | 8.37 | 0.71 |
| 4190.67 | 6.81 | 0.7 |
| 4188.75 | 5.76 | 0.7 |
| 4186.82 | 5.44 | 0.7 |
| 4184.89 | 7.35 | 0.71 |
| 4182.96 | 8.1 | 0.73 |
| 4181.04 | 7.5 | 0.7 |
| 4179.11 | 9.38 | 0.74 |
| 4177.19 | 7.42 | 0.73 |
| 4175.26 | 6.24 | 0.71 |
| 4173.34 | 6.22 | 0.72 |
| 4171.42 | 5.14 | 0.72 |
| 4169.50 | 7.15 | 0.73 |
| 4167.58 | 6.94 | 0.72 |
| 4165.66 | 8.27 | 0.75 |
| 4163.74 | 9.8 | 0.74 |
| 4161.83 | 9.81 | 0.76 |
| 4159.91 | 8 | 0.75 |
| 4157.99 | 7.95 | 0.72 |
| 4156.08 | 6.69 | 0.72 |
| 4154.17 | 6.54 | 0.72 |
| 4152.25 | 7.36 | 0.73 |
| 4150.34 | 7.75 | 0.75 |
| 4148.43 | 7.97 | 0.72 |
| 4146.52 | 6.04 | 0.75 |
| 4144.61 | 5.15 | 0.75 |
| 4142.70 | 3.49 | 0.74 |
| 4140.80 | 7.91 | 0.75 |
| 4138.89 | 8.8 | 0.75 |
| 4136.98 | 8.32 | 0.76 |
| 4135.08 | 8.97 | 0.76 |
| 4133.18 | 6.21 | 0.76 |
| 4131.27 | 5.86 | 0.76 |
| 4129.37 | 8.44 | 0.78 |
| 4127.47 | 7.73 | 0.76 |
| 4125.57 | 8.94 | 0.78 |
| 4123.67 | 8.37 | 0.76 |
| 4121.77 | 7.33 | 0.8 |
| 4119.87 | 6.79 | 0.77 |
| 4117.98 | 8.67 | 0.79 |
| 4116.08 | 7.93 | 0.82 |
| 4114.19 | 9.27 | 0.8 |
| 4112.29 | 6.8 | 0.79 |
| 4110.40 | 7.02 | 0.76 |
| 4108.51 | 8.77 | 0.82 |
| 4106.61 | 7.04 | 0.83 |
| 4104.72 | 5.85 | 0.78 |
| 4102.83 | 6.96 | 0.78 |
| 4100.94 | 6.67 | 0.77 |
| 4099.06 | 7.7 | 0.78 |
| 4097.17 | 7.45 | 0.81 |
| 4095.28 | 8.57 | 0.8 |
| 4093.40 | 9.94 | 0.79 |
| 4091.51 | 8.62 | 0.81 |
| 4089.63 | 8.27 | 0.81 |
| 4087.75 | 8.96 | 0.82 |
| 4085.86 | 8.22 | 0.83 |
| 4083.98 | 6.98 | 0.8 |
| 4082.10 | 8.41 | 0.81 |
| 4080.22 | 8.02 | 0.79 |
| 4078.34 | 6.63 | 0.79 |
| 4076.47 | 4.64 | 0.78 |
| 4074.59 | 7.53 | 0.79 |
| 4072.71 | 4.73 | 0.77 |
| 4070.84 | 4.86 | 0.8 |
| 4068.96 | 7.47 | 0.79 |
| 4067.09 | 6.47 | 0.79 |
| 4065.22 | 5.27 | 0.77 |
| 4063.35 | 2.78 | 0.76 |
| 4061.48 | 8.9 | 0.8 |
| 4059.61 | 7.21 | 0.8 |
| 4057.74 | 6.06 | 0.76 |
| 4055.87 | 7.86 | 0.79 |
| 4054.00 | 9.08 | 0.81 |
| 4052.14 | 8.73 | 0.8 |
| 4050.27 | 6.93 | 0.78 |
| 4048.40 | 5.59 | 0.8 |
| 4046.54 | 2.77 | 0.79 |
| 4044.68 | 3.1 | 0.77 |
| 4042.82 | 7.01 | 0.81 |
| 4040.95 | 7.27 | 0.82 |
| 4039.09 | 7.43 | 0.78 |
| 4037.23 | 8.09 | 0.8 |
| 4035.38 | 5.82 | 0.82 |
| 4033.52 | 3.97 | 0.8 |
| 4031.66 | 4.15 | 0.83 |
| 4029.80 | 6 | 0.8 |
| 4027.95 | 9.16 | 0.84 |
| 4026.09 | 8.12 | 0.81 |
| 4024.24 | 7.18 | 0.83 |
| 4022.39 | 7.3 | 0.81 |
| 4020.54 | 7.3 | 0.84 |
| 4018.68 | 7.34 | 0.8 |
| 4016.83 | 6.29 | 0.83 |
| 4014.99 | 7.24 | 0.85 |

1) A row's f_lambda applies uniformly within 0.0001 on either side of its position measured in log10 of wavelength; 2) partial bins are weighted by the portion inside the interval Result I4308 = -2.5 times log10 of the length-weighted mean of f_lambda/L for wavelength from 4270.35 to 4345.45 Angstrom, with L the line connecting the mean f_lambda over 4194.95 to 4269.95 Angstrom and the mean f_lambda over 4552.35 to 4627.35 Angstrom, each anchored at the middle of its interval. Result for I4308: 0.07 mag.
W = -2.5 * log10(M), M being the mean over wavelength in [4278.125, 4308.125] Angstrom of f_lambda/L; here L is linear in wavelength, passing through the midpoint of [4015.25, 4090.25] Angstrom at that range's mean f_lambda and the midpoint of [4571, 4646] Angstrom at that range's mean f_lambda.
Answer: 0.39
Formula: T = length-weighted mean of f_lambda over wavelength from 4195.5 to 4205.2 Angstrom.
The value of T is 6.05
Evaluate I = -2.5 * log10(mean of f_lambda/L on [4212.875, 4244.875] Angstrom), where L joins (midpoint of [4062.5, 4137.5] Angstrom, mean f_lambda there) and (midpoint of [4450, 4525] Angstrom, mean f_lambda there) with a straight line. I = 0.30 mag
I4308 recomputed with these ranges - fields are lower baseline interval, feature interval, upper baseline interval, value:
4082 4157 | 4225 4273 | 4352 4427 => 0.29 mag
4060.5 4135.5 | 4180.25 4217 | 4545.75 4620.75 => 0.17 mag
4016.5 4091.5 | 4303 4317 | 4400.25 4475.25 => 0.29 mag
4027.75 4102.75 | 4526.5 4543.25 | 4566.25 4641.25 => 0.09 mag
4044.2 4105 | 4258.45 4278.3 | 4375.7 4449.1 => 0.18 mag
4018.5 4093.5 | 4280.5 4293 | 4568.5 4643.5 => 0.33 mag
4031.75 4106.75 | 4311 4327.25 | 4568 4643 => 0.17 mag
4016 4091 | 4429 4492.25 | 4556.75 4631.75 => 0.08 mag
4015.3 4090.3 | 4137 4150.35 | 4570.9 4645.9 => 0.13 mag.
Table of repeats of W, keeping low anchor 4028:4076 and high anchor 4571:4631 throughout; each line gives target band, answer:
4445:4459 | 0.11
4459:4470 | 0.13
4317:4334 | 0.06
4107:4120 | -0.14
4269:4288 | 0.26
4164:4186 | 0.05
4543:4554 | 0.05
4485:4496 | -0.01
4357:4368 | -0.17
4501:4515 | -0.09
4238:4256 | 0.31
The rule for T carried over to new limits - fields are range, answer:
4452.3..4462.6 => 8.34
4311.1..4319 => 9.17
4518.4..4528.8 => 11.5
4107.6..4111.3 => 7.9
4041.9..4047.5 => 4.3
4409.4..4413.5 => 11.8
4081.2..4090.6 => 8.17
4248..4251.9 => 5.64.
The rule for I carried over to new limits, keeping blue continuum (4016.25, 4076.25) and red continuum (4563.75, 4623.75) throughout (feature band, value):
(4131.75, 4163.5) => 0.036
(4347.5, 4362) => -0.066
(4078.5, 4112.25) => -0.115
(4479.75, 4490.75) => 0.035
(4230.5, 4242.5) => 0.180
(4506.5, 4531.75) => -0.012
